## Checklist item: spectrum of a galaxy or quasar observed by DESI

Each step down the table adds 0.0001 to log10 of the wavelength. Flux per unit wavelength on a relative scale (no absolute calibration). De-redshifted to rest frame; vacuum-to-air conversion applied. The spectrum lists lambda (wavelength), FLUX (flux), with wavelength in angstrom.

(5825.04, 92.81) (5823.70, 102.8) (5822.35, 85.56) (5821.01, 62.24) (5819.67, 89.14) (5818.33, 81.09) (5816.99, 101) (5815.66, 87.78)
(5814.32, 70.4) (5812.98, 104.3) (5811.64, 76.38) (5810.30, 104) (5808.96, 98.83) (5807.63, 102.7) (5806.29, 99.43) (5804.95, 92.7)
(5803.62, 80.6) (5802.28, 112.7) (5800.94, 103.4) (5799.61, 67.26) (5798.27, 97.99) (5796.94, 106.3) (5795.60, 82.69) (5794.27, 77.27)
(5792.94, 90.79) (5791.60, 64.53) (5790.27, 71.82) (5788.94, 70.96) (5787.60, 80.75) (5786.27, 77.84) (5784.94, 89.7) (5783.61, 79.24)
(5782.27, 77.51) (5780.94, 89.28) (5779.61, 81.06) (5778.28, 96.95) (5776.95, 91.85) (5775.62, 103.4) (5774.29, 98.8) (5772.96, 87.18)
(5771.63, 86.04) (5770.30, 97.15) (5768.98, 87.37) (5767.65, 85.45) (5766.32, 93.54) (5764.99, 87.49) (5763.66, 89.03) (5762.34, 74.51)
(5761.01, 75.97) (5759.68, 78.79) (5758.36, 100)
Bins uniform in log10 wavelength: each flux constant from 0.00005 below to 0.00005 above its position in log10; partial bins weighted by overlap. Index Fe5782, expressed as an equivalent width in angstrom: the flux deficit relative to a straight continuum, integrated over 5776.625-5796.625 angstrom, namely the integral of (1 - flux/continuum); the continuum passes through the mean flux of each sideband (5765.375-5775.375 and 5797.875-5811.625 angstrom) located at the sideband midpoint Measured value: 2.4 angstrom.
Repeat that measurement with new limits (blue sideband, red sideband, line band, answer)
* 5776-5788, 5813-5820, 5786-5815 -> -0.5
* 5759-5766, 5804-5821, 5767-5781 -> -1.2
